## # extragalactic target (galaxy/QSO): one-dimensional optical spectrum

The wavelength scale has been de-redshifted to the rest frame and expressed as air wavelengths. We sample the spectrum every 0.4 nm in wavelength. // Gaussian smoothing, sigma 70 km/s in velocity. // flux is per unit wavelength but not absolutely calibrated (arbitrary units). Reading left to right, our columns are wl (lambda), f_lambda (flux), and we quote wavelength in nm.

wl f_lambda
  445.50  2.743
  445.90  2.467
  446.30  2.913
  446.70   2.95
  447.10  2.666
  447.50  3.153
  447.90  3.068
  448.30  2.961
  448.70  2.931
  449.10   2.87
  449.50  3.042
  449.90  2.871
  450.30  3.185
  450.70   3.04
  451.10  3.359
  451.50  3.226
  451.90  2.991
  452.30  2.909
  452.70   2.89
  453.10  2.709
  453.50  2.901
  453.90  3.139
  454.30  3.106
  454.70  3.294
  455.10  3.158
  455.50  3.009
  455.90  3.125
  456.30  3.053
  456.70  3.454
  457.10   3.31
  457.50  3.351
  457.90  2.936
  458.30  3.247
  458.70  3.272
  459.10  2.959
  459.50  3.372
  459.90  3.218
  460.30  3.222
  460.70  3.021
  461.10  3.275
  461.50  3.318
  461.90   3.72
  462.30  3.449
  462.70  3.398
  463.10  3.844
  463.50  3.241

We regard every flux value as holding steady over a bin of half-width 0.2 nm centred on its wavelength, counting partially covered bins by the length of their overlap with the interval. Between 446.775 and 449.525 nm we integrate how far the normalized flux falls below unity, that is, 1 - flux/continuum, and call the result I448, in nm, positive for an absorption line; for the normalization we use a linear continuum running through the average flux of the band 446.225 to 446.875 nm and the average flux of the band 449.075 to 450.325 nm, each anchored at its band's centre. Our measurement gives 0.01 nm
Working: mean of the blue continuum 2.93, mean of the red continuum 2.98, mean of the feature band 2.95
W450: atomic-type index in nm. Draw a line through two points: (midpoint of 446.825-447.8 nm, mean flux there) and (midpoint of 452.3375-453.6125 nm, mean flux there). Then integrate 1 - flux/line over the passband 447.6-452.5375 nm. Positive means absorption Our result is -0.26 nm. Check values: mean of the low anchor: 2.93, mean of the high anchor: 2.84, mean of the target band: 3.04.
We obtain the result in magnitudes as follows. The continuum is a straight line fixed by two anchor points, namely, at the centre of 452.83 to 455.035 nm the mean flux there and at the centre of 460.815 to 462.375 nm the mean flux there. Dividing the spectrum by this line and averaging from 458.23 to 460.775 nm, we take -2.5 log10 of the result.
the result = 0.04 mag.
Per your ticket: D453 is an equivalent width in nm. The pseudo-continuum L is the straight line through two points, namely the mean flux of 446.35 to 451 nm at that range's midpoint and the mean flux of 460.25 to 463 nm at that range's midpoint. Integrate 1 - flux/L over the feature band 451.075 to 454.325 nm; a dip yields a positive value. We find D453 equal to 0.10 nm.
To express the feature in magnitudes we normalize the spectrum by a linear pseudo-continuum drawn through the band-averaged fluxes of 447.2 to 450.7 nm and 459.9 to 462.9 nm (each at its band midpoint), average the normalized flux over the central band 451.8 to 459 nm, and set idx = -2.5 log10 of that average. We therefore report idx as 0.03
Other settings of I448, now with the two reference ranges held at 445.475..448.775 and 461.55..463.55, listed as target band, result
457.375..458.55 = 0.059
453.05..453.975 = 0.068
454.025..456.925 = 0.056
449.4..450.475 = -0.011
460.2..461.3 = 0.092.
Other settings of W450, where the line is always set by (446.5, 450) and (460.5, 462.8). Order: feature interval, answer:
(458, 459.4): 0.048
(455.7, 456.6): 0.018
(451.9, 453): 0.064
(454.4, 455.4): -0.012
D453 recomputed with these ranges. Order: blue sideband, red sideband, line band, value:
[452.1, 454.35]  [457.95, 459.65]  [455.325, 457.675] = -0.105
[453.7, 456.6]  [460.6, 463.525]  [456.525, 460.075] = 0.039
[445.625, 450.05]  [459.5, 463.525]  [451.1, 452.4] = -0.029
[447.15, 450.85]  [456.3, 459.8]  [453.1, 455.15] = 0.034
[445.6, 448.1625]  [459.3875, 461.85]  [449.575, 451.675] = -0.109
